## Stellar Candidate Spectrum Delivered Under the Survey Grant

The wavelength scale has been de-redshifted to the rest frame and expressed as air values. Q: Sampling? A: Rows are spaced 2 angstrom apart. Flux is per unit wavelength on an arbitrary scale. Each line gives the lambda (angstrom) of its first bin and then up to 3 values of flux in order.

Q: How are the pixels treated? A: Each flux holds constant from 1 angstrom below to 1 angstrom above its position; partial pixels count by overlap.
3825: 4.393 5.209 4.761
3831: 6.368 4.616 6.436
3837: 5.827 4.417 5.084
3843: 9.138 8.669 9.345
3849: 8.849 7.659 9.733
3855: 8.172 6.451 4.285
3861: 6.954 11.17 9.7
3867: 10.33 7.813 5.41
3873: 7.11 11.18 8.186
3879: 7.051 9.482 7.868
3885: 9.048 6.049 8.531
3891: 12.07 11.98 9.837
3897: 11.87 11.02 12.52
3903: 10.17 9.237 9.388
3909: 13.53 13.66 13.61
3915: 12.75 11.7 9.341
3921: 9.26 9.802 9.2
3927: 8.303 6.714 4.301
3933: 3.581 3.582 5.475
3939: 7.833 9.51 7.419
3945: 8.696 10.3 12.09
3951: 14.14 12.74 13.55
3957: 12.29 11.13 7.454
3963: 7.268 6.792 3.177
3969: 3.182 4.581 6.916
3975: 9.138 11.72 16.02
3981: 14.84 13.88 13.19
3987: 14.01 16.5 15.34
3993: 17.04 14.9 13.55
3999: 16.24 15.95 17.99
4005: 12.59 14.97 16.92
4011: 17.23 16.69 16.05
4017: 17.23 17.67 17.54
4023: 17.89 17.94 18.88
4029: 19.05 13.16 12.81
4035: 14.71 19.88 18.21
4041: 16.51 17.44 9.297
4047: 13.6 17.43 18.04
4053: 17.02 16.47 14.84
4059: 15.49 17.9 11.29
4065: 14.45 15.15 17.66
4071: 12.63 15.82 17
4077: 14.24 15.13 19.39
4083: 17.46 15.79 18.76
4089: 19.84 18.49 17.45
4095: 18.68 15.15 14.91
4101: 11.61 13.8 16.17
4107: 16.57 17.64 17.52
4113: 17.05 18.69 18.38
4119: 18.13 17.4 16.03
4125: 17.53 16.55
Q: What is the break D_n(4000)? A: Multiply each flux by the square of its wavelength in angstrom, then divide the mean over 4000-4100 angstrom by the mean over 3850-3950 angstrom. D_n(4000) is 1.95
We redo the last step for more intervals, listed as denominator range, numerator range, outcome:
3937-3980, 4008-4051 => 1.85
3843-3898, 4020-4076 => 2.01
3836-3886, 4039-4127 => 2.29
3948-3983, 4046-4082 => 1.66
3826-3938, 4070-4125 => 2.19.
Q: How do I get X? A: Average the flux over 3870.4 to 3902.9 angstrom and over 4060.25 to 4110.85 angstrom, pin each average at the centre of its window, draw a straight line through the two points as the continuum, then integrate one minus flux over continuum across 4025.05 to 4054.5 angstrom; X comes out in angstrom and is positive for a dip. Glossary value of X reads -3.3 angstrom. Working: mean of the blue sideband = 9.4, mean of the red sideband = 16.1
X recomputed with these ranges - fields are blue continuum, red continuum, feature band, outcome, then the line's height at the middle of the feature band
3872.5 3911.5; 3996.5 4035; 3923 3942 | 8.46 angstrom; 12.1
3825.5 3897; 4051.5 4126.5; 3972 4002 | -3.11 angstrom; 12.6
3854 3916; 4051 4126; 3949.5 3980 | 7.06 angstrom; 12.3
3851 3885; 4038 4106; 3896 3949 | 3.92 angstrom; 10.3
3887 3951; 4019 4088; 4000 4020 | -3.25 angstrom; 14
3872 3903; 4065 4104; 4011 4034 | -4.41 angstrom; 14.1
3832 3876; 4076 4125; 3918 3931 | 2.33 angstrom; 10.3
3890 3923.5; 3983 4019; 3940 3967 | 6.91 angstrom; 13.5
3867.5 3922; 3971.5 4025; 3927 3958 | 9.09 angstrom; 12.3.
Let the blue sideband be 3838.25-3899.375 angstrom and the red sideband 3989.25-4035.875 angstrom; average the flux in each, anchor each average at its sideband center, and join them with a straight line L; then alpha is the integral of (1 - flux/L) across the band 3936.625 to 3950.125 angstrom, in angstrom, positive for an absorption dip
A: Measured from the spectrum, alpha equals 3.8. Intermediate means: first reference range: 8.52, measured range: 8.96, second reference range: 16.2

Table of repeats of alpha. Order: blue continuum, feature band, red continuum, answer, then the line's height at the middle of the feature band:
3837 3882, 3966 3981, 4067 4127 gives 4.8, 12.2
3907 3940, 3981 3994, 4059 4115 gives -3.5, 11.8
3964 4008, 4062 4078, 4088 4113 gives 0.7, 15.4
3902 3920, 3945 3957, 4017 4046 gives 0.9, 13.2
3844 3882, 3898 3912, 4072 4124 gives -2.2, 9.81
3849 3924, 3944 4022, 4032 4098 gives 2.4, 13.1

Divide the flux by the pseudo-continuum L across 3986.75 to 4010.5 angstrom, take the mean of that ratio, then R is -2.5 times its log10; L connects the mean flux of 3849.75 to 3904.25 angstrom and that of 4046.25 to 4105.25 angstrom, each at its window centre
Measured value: -0.172 mag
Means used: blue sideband 8.95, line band 15.6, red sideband 16.1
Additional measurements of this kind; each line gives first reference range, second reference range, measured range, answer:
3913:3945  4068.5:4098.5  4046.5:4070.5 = -0.02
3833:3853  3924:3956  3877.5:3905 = -0.22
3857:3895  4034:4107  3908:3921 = -0.21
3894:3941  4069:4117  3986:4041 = -0.22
